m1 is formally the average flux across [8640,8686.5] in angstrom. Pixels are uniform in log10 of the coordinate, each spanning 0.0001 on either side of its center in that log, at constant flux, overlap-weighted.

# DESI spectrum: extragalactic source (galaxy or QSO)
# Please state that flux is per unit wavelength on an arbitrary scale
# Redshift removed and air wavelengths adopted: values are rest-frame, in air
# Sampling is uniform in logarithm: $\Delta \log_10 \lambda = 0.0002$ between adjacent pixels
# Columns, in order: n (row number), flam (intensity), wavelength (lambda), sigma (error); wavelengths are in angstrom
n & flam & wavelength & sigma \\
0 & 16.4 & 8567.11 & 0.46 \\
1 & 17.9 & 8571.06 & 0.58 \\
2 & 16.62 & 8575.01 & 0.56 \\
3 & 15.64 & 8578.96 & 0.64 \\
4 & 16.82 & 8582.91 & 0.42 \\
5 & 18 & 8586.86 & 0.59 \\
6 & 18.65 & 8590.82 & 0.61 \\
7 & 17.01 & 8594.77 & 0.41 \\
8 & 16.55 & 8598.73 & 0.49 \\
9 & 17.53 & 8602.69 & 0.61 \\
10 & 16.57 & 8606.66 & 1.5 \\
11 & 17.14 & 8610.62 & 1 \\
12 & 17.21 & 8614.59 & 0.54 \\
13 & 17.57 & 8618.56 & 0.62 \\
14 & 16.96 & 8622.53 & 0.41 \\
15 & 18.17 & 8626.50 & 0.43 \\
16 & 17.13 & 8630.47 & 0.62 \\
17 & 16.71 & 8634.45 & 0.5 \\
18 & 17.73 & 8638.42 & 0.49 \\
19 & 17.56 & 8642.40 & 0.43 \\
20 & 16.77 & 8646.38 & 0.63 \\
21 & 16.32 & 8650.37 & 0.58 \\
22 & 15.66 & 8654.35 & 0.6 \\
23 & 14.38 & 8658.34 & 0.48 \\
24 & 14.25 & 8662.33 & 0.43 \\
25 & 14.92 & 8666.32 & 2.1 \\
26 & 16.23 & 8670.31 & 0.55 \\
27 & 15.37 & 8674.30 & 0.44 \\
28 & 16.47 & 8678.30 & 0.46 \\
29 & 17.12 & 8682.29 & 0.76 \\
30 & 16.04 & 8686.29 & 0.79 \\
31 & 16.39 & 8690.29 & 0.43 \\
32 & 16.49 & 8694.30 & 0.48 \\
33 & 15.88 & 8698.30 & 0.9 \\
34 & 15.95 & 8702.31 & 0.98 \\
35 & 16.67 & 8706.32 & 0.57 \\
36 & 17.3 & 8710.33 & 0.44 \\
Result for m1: 15.9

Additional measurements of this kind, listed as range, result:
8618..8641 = 17.4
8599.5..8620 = 17.1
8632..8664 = 16.2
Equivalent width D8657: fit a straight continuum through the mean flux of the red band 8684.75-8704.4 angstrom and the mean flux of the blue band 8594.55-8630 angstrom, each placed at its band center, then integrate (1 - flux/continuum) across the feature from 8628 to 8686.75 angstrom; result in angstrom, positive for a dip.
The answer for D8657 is 1.5 angstrom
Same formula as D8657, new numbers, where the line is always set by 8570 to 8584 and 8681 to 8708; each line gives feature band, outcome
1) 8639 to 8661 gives 0.4 angstrom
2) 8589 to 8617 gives -1.1 angstrom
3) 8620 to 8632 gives -0.7 angstrom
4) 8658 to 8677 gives 1.5 angstrom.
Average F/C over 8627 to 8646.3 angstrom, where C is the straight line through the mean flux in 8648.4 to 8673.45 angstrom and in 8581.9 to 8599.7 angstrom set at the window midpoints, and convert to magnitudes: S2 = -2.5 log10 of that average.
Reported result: -0.08 mag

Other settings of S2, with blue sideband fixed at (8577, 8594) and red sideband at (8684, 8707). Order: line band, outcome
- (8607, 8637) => -0.021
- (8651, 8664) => 0.113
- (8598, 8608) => 0.011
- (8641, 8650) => -0.018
